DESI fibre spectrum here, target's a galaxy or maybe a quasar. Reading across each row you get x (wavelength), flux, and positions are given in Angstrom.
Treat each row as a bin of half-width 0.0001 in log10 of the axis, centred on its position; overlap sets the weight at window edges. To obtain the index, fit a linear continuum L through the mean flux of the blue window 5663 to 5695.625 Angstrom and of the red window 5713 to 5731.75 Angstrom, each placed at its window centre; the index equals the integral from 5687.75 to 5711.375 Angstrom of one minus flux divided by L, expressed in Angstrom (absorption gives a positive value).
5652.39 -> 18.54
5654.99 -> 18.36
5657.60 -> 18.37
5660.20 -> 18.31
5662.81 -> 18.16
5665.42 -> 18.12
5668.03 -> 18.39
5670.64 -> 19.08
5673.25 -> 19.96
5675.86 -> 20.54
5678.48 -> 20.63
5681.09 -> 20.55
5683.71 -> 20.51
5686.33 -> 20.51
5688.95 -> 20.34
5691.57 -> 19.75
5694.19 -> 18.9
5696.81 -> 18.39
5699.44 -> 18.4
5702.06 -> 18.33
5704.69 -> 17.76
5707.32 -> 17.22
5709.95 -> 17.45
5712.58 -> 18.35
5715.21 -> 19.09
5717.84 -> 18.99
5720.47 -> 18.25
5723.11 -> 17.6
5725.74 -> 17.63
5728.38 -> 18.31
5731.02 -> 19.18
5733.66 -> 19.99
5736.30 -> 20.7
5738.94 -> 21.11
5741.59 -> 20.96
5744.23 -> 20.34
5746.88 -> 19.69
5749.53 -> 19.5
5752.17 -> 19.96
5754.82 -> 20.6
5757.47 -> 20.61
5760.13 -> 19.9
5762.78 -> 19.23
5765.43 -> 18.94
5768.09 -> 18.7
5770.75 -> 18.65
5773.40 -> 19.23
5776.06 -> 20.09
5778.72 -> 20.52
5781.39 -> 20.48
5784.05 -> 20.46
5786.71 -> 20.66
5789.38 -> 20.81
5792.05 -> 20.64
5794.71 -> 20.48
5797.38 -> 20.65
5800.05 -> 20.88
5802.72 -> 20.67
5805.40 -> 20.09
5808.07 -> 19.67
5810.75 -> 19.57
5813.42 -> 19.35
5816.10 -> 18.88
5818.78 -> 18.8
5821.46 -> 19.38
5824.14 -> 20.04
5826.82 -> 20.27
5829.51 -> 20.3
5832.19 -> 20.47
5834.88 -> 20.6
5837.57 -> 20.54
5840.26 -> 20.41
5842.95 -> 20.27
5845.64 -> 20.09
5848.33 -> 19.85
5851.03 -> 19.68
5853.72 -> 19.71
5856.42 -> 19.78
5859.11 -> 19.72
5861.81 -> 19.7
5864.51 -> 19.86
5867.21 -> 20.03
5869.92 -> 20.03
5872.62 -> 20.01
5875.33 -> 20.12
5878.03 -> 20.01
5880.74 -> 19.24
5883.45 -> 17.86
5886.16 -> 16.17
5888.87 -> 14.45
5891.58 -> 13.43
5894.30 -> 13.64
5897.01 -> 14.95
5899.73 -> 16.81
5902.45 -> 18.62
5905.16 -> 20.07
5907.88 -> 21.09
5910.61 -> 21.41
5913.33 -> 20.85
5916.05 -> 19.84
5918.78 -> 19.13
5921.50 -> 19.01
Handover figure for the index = 0.8 Angstrom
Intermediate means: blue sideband 19.7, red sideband 18.4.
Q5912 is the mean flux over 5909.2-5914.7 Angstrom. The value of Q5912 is 21.1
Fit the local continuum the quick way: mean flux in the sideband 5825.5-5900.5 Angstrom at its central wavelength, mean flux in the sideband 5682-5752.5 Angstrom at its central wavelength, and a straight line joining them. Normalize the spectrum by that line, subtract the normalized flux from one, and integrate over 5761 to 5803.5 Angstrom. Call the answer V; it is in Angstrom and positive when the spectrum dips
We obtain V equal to -2.3 Angstrom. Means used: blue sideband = 19.2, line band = 20.1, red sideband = 18.9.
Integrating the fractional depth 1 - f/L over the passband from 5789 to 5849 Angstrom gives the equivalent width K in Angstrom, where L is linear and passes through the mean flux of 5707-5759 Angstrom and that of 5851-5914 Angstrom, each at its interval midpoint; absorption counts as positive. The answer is -3.8 Angstrom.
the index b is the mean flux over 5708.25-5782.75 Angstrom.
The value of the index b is 19.4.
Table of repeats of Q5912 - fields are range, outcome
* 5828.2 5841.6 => 20.5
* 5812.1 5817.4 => 19.1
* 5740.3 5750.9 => 20.1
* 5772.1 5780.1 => 19.9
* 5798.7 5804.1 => 20.8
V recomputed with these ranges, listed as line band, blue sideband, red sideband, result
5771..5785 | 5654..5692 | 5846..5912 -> -0.7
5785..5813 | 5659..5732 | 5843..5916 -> -2.3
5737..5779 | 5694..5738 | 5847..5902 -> -3.2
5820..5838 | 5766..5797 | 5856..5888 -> -0.5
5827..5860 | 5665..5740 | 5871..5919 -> -3.0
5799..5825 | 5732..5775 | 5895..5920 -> -0.2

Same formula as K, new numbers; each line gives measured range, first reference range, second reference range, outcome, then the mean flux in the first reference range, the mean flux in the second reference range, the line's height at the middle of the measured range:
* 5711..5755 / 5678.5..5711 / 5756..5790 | 0.17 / 19.1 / 19.8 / 19.5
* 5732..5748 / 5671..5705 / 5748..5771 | -0.68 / 19.6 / 19.6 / 19.6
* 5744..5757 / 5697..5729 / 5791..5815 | -0.71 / 18.1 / 20.2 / 19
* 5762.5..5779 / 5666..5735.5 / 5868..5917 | -0.47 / 19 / 18.3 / 18.7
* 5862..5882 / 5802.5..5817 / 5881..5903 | -3.76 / 19.7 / 15.8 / 16.7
